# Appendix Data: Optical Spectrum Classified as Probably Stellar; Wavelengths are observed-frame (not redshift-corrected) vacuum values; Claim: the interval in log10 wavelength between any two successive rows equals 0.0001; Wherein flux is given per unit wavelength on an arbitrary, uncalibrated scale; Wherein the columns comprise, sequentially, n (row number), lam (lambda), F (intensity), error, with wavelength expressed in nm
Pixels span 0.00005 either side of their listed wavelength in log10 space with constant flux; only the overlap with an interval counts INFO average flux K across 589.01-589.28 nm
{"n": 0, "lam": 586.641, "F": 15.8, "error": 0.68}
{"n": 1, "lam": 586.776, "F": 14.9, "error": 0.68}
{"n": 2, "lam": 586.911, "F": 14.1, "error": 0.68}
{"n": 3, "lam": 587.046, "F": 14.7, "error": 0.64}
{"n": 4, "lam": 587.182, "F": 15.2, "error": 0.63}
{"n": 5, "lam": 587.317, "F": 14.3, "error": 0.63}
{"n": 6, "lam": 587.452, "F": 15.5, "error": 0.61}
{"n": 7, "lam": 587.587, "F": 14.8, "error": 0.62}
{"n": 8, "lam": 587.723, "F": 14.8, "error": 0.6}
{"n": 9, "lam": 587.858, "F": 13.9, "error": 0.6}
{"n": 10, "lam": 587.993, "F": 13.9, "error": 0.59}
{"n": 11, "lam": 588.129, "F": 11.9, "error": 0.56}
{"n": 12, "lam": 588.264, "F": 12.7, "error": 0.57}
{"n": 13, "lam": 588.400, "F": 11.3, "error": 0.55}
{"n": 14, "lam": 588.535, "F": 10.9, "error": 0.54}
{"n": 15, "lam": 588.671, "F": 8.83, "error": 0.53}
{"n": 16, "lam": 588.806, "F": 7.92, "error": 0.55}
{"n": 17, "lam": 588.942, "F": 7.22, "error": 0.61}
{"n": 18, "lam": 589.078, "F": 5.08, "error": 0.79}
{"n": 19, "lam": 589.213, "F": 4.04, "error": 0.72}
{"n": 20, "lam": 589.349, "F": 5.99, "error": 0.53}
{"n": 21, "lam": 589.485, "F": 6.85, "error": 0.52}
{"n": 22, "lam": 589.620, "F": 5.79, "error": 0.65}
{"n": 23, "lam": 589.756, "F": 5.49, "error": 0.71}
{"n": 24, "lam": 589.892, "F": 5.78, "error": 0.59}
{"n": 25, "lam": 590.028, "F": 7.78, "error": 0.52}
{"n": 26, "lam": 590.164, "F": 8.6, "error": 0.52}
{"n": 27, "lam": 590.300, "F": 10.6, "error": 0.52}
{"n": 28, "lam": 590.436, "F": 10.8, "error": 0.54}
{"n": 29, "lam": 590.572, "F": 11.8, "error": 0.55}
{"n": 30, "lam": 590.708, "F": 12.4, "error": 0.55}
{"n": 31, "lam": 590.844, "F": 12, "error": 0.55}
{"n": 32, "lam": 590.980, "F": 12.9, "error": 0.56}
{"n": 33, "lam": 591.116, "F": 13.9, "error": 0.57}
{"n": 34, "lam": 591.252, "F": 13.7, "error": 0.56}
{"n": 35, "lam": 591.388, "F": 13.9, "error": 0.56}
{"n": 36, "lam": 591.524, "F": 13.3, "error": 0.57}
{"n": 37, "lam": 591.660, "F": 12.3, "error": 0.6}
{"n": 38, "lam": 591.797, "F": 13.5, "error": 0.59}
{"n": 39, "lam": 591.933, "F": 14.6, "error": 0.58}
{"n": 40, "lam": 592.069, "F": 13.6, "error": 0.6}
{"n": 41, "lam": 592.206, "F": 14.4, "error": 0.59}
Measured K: 4.57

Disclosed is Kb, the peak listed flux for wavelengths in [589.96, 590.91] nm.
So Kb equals 12.4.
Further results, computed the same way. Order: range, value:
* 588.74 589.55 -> 7.92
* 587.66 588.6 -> 14.8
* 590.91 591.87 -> 13.9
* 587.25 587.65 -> 15.5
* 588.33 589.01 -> 11.3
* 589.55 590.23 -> 8.6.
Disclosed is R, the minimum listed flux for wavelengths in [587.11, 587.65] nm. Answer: 14.3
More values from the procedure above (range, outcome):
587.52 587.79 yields 14.8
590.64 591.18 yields 12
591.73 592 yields 13.5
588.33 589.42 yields 4.04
